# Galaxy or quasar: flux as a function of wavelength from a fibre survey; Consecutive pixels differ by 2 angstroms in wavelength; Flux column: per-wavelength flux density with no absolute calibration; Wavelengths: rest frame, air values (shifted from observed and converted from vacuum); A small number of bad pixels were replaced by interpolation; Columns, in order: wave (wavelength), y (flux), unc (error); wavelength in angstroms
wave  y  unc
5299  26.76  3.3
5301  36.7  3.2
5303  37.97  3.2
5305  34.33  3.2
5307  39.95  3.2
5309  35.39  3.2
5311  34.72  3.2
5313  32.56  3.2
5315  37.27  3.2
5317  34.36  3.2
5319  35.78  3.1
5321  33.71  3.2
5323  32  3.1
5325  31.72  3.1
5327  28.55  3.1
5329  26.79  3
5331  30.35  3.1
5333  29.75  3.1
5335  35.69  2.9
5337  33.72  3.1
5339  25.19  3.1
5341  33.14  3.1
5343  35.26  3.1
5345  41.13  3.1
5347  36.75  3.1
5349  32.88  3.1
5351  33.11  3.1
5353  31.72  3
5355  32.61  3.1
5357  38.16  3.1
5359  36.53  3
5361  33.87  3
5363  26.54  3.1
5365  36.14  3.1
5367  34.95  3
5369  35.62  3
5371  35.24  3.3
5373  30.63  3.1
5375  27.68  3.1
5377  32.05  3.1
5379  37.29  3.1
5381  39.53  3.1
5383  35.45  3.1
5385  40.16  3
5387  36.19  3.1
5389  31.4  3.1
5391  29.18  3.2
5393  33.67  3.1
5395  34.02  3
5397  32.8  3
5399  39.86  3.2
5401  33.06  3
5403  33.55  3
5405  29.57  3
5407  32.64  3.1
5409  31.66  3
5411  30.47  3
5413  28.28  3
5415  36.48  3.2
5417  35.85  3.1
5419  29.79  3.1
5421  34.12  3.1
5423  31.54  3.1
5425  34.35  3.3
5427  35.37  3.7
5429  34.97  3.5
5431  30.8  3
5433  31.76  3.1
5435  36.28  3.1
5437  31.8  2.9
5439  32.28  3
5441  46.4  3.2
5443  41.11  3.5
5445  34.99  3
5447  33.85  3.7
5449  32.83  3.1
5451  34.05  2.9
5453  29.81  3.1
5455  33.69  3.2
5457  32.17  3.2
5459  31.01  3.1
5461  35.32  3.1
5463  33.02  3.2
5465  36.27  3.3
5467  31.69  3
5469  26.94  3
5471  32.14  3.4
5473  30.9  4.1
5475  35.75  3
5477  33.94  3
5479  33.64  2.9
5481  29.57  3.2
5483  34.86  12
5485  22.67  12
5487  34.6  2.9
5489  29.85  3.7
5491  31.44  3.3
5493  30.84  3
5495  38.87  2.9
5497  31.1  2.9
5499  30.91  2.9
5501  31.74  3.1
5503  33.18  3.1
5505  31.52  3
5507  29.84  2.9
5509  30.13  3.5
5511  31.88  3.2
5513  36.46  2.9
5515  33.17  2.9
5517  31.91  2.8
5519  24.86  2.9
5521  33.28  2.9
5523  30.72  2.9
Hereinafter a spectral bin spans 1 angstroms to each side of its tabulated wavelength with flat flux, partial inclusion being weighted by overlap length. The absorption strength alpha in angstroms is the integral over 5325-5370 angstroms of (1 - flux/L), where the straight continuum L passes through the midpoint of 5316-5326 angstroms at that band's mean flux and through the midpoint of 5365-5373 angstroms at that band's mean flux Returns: 1.5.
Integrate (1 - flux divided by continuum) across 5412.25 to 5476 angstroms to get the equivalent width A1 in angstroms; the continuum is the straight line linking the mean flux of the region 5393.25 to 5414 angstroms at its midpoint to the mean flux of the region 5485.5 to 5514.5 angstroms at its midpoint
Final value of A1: -2.4 angstroms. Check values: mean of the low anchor 32.6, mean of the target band 33.6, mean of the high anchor 32.2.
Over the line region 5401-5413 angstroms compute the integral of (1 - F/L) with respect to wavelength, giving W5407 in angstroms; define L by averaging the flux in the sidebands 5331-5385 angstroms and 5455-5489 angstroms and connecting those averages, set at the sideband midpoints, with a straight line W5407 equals 0.6 angstroms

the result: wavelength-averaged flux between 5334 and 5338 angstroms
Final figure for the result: 34.7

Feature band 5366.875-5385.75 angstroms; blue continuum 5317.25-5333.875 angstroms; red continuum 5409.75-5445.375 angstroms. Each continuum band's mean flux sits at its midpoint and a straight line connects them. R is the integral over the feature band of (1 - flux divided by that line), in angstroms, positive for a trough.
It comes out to -1.2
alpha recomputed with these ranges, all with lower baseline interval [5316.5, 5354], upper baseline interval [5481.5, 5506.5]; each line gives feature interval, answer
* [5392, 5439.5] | -1.4 angstroms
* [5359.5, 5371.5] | -0.5 angstroms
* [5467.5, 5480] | -0.1 angstroms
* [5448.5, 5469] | -0.5 angstroms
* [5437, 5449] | -1.8 angstroms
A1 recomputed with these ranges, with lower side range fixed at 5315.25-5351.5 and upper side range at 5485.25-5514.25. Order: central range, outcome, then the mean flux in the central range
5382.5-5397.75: -0.70 angstroms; 34.1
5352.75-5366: -0.42 angstroms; 33.8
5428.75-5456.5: -1.91 angstroms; 34.6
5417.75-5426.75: -0.10 angstroms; 32.8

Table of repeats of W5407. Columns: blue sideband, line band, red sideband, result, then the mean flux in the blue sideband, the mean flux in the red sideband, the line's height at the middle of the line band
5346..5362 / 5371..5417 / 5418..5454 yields 1.1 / 34.5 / 34.2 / 34.3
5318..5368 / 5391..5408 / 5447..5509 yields -0.4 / 33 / 32.1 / 32.7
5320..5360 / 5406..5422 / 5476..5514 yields 0.0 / 32.9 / 31.9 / 32.5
